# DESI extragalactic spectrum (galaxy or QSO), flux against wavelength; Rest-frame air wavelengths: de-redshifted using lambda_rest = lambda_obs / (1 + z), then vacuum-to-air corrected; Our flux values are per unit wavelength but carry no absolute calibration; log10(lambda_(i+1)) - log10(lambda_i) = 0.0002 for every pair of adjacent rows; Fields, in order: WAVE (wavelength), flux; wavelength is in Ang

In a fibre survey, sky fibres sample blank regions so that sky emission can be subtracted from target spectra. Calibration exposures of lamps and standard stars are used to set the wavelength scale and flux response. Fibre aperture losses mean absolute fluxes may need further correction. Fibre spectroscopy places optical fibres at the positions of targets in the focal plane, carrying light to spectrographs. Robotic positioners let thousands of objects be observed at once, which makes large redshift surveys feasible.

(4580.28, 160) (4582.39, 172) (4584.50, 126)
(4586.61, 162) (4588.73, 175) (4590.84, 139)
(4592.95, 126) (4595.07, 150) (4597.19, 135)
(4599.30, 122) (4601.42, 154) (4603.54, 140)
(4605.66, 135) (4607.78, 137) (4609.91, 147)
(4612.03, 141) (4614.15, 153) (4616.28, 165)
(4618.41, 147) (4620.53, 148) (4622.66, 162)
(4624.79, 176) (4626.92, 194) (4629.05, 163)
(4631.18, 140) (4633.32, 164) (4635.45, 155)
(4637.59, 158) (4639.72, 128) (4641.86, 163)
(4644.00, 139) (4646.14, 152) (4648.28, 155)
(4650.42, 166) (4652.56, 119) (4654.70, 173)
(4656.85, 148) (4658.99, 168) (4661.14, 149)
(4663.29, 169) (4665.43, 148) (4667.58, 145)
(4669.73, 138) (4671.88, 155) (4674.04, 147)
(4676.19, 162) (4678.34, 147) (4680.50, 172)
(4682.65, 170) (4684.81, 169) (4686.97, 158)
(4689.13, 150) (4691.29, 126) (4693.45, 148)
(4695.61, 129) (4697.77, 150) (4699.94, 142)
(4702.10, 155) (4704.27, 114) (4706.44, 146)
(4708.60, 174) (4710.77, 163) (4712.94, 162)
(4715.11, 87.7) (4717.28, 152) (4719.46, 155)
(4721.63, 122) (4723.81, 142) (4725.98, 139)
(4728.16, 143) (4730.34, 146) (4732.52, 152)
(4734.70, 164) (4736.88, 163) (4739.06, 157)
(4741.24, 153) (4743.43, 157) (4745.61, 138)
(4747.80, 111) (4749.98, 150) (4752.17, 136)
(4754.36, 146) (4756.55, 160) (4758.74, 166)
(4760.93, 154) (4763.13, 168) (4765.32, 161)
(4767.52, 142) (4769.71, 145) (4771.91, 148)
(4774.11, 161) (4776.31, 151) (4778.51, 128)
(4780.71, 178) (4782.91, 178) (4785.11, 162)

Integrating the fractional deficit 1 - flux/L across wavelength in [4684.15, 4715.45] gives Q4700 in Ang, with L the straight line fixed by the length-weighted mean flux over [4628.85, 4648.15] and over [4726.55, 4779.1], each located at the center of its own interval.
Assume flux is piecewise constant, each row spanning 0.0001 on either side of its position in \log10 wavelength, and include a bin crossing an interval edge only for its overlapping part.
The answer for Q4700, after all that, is 0.9 Ang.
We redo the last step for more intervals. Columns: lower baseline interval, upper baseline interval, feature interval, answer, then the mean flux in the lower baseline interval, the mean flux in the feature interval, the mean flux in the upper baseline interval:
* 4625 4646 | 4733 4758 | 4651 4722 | 1.8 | 157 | 149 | 149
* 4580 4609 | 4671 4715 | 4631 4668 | -1.2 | 145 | 153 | 151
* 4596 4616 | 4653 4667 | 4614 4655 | -1.7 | 141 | 156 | 157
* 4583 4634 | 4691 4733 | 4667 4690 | -1.7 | 150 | 156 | 143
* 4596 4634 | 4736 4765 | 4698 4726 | 1.5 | 151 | 143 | 151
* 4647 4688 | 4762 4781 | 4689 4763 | 3.8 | 156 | 146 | 152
